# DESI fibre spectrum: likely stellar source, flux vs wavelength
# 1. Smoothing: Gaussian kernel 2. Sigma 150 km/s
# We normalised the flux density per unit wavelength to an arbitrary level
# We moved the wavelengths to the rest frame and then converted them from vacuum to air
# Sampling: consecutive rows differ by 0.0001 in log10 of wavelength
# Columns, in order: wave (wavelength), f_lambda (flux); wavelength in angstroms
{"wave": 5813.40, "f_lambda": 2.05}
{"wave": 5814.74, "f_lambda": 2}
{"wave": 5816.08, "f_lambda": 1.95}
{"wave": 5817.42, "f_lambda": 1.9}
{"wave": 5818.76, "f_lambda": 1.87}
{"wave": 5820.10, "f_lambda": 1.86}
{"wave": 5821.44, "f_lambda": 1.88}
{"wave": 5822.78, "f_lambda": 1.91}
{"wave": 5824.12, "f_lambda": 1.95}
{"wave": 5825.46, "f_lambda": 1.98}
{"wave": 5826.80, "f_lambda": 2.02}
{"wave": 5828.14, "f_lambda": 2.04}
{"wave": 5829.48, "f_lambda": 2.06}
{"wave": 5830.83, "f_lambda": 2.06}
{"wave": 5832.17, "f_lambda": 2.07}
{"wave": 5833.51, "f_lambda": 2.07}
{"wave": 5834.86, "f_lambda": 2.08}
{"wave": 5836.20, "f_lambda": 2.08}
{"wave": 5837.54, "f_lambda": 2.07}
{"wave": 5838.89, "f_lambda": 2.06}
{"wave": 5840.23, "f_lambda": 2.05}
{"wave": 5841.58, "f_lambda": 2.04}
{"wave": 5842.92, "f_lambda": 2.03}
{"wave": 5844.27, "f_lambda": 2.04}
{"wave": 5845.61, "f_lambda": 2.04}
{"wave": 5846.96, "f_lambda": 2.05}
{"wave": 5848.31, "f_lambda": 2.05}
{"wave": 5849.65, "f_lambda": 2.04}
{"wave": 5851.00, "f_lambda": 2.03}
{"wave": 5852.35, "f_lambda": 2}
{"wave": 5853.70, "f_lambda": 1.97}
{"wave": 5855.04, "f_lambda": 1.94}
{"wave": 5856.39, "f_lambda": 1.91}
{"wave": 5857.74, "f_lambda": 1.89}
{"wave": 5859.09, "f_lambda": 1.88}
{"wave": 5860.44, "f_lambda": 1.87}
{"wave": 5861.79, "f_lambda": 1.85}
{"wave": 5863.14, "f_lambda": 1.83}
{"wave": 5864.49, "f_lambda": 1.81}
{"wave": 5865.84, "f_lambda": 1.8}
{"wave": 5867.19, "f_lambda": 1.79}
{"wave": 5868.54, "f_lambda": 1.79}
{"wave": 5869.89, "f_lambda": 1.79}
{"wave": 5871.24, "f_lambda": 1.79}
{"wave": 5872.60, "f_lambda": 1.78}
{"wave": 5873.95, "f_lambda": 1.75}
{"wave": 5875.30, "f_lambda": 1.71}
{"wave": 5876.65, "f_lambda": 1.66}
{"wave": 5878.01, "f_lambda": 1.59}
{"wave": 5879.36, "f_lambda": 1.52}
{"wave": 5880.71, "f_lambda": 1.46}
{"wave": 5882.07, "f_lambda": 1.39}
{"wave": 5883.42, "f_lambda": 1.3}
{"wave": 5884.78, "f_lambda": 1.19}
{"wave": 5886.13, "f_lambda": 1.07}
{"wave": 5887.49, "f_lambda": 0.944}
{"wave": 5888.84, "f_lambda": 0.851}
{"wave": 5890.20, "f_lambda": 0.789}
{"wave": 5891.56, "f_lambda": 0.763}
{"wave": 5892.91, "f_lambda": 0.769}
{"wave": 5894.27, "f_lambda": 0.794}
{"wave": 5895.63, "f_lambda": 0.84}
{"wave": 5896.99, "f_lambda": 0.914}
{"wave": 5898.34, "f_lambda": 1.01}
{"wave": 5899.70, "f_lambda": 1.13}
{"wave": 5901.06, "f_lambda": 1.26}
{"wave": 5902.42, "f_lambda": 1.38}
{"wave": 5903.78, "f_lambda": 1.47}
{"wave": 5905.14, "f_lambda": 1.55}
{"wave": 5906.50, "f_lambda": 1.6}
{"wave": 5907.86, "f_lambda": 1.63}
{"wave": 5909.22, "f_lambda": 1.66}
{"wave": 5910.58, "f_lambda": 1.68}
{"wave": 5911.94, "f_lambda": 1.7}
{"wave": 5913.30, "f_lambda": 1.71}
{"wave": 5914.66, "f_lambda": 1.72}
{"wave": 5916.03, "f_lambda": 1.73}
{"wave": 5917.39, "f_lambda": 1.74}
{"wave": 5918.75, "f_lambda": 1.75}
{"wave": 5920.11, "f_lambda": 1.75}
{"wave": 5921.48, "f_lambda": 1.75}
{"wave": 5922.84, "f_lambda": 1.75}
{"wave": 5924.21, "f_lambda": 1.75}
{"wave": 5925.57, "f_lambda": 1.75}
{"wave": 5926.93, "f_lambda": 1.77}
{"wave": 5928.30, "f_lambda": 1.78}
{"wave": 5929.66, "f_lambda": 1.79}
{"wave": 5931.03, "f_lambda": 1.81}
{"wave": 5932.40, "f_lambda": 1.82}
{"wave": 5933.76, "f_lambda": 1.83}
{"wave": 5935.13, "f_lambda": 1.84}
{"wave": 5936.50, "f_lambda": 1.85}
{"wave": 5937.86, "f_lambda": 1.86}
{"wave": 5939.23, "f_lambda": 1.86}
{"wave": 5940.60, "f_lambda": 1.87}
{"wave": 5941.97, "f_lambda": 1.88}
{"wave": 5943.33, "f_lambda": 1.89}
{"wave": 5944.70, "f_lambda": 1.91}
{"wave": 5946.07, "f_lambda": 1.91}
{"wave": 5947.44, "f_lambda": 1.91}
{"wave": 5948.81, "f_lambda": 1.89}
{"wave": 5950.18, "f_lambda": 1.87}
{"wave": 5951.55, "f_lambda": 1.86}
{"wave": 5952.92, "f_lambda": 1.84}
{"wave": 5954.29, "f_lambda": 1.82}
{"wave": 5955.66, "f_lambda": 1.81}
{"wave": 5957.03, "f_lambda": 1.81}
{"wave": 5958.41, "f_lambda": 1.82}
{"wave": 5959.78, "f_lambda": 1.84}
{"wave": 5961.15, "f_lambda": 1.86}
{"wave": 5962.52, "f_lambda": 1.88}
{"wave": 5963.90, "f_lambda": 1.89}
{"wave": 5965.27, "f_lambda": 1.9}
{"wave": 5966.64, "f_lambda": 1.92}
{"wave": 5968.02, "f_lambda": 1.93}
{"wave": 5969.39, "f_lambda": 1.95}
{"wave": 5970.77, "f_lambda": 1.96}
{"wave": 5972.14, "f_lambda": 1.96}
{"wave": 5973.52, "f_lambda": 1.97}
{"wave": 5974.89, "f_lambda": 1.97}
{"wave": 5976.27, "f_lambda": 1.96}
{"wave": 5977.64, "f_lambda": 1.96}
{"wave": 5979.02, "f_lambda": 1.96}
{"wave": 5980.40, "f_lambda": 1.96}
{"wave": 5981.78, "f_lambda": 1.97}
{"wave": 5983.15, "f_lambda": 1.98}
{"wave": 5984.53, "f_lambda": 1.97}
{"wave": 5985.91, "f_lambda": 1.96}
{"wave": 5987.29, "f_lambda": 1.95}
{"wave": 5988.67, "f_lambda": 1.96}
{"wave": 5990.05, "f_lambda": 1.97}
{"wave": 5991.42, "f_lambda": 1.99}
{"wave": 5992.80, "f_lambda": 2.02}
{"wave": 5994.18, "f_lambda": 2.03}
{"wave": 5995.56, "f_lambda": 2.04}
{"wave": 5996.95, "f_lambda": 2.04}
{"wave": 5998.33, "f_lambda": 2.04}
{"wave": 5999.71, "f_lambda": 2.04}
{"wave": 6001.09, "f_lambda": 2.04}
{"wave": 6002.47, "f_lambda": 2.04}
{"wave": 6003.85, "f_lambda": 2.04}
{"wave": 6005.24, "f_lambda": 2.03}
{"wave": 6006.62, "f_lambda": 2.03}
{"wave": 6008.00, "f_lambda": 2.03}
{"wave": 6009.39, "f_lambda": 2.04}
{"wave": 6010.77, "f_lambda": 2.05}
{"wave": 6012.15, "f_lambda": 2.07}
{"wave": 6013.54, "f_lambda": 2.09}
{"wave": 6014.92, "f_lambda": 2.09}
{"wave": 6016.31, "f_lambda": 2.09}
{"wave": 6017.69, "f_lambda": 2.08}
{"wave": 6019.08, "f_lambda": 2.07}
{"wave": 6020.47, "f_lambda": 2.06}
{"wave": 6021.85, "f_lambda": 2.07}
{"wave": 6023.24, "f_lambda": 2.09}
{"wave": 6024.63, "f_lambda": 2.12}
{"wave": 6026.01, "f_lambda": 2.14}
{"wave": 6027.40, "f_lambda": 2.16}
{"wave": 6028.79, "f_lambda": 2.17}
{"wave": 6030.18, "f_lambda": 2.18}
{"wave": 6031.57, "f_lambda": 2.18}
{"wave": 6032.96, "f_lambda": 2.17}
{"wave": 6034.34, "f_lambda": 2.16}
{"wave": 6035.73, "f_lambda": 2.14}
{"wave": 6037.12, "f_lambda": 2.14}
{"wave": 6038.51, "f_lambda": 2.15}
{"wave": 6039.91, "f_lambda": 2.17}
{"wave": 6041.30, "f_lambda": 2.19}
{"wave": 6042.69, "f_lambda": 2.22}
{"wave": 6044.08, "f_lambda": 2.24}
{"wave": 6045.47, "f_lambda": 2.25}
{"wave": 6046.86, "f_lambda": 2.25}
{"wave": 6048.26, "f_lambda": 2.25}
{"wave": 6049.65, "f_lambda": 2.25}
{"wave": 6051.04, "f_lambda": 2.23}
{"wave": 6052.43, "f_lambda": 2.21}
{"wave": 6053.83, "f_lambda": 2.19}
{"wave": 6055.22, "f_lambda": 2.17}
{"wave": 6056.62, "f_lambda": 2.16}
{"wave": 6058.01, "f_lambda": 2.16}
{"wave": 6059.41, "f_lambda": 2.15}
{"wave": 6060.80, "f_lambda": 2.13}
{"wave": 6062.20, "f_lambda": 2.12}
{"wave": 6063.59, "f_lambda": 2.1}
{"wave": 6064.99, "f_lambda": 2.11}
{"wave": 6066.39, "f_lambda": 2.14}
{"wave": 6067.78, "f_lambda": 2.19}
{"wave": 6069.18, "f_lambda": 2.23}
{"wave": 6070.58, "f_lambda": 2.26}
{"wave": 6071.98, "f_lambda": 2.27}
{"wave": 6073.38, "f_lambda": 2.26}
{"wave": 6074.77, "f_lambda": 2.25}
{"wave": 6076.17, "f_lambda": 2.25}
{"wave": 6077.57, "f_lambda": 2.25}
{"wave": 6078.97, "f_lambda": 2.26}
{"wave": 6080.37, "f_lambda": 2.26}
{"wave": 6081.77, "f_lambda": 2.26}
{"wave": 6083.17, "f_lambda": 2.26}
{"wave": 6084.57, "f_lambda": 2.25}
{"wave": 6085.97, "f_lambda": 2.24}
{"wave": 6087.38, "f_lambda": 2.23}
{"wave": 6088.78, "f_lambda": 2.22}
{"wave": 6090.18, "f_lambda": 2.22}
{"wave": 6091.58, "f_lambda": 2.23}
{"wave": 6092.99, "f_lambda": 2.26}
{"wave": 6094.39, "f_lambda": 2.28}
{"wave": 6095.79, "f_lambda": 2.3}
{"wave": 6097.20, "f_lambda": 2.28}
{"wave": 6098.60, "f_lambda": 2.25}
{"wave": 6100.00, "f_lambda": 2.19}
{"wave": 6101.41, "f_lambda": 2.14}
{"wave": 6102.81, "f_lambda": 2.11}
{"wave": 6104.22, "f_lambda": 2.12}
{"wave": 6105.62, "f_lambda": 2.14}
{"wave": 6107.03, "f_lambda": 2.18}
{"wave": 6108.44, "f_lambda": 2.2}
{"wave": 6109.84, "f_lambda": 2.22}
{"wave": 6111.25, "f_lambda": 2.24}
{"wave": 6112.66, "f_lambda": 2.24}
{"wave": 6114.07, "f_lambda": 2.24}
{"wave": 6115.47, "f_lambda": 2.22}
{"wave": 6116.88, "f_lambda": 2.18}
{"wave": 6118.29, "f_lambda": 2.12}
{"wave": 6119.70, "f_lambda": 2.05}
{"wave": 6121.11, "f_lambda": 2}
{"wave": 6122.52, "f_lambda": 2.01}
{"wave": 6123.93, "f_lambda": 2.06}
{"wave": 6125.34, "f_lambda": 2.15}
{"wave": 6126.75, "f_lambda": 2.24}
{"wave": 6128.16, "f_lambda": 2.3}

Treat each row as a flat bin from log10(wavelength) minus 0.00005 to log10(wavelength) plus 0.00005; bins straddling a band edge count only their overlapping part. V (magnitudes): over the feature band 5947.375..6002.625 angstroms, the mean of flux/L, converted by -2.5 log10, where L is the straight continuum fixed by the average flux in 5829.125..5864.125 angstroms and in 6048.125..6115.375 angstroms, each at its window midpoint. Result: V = 0.09 mag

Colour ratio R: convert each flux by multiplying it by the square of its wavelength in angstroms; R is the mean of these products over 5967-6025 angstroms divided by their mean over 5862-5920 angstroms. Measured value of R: 1.45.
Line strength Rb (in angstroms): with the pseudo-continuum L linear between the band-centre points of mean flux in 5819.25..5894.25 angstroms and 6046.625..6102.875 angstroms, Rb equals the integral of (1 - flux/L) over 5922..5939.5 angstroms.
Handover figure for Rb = 1.0 angstroms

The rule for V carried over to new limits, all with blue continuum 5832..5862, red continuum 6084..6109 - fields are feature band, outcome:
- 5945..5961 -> 0.13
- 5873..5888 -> 0.38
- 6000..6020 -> 0.04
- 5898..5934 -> 0.25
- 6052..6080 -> 0.00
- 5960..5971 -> 0.11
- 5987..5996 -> 0.07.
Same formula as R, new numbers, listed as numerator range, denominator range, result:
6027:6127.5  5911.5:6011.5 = 1.20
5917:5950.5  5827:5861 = 0.93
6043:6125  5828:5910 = 1.44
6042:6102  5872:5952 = 1.50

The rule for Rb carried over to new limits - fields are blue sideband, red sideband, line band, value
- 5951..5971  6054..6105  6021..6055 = -1.43 angstroms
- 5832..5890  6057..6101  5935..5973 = 1.69 angstroms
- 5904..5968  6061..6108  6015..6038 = -0.82 angstroms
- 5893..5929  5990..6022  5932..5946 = -1.64 angstroms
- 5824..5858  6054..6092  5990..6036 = 1.79 angstroms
